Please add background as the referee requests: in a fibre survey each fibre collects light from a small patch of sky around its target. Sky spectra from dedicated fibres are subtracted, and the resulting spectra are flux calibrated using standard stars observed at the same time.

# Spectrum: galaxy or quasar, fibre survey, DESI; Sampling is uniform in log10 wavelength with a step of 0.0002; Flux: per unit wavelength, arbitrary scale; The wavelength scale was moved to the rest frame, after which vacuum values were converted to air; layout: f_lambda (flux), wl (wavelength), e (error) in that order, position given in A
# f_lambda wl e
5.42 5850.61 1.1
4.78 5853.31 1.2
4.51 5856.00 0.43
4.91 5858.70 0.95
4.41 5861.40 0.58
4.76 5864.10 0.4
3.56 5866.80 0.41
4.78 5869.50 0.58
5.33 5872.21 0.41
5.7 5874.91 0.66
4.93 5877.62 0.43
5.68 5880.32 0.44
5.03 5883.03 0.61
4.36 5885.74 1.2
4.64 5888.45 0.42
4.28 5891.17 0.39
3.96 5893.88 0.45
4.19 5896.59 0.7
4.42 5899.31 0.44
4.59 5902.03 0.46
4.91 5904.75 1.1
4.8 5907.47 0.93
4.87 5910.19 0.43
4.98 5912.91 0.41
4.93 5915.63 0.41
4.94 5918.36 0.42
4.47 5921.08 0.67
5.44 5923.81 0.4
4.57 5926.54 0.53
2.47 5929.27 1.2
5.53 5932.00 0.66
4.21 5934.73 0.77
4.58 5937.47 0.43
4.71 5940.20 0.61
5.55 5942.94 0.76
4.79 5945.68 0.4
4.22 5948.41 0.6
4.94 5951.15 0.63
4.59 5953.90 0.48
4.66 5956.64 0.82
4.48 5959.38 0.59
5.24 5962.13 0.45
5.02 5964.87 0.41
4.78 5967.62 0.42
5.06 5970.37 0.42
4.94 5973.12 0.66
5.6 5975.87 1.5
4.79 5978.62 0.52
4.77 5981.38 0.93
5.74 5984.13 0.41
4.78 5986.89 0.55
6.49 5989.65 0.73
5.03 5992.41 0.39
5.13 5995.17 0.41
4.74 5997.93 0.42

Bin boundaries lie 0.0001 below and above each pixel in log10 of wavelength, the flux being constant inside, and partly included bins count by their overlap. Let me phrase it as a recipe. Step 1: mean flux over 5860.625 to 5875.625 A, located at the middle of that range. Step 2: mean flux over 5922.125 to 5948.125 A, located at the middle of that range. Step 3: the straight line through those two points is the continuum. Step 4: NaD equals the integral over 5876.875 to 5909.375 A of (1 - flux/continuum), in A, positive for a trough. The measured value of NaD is 0.3 A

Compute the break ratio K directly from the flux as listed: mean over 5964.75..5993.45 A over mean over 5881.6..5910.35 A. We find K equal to 1.14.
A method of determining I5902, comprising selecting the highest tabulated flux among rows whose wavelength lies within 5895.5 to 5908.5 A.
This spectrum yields 4.91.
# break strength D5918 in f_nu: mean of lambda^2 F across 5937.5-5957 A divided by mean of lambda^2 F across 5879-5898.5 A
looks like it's 1.1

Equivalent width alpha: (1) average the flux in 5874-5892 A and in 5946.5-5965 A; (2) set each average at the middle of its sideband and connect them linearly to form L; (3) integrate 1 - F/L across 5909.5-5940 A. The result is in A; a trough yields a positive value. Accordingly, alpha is 1.2 A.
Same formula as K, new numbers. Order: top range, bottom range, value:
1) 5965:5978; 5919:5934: 1.13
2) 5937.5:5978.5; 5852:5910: 1.04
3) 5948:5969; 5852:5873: 1.03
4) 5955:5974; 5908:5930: 1.05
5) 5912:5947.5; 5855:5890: 0.98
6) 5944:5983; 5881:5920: 1.04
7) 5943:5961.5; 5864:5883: 0.94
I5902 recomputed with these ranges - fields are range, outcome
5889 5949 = 5.55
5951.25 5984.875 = 5.74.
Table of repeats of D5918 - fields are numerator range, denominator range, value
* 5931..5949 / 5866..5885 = 0.98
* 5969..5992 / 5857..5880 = 1.13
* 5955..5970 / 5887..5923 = 1.07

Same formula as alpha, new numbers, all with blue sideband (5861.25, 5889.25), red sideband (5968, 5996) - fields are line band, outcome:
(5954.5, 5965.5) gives 0.7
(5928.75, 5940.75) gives 1.6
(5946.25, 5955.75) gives 0.9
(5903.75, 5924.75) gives 0.3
